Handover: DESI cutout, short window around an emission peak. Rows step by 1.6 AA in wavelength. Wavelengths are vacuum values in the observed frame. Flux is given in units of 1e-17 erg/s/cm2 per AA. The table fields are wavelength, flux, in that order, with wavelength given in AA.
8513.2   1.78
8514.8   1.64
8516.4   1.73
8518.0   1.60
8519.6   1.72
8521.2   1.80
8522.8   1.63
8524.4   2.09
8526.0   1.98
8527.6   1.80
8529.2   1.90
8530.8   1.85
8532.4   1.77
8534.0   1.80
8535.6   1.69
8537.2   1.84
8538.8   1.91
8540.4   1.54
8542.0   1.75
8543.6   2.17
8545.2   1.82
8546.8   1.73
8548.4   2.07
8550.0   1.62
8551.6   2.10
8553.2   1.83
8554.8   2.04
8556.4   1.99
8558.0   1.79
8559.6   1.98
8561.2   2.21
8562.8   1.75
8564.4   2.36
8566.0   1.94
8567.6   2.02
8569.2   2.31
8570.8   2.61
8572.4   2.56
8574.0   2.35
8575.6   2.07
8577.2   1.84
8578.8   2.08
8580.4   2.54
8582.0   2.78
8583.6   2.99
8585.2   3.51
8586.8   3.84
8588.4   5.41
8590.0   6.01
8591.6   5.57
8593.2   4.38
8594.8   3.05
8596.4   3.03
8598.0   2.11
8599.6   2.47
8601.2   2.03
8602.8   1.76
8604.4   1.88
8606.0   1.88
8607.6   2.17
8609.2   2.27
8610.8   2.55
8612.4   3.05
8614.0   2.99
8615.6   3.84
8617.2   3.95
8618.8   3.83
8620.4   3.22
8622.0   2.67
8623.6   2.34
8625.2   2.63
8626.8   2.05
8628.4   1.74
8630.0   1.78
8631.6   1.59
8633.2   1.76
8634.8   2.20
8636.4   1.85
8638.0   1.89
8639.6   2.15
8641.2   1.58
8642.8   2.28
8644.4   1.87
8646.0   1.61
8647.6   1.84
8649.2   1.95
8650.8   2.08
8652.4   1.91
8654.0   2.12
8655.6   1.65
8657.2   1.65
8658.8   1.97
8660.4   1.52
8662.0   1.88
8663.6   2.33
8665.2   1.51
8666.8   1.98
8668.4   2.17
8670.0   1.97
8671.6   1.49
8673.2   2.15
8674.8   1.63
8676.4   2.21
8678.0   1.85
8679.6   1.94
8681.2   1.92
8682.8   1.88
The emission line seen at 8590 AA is H-alpha 6563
